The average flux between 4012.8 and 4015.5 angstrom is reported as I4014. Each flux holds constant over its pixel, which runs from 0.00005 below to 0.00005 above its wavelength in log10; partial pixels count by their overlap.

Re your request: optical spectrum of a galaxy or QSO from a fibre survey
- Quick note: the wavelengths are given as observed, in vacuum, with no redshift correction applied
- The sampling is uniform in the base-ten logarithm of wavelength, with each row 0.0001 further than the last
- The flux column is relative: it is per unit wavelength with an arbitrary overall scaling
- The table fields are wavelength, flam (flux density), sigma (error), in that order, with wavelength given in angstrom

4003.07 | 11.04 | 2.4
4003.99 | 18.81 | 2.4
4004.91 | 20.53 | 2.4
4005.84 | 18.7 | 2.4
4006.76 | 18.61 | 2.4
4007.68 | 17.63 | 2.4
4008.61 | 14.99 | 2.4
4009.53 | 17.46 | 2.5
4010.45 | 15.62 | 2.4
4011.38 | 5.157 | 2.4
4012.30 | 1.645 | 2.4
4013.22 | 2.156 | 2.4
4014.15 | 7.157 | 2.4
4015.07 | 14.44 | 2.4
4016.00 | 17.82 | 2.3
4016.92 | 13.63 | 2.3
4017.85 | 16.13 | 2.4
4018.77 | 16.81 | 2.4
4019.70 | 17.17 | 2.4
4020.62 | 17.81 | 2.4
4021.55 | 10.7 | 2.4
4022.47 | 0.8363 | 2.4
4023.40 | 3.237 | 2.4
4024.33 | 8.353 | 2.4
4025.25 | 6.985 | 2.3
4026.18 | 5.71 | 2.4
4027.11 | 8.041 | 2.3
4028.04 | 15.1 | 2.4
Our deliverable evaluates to 7.93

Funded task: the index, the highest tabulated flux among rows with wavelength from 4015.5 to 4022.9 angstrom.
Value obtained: 17.82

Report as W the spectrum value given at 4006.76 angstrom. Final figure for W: 18.61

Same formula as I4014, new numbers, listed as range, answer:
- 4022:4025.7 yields 4.87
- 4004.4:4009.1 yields 18.1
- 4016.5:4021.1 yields 16.3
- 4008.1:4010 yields 16.2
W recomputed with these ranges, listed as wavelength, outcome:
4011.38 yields 5.157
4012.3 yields 1.645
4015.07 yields 14.44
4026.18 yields 5.71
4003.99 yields 18.81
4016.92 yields 13.63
